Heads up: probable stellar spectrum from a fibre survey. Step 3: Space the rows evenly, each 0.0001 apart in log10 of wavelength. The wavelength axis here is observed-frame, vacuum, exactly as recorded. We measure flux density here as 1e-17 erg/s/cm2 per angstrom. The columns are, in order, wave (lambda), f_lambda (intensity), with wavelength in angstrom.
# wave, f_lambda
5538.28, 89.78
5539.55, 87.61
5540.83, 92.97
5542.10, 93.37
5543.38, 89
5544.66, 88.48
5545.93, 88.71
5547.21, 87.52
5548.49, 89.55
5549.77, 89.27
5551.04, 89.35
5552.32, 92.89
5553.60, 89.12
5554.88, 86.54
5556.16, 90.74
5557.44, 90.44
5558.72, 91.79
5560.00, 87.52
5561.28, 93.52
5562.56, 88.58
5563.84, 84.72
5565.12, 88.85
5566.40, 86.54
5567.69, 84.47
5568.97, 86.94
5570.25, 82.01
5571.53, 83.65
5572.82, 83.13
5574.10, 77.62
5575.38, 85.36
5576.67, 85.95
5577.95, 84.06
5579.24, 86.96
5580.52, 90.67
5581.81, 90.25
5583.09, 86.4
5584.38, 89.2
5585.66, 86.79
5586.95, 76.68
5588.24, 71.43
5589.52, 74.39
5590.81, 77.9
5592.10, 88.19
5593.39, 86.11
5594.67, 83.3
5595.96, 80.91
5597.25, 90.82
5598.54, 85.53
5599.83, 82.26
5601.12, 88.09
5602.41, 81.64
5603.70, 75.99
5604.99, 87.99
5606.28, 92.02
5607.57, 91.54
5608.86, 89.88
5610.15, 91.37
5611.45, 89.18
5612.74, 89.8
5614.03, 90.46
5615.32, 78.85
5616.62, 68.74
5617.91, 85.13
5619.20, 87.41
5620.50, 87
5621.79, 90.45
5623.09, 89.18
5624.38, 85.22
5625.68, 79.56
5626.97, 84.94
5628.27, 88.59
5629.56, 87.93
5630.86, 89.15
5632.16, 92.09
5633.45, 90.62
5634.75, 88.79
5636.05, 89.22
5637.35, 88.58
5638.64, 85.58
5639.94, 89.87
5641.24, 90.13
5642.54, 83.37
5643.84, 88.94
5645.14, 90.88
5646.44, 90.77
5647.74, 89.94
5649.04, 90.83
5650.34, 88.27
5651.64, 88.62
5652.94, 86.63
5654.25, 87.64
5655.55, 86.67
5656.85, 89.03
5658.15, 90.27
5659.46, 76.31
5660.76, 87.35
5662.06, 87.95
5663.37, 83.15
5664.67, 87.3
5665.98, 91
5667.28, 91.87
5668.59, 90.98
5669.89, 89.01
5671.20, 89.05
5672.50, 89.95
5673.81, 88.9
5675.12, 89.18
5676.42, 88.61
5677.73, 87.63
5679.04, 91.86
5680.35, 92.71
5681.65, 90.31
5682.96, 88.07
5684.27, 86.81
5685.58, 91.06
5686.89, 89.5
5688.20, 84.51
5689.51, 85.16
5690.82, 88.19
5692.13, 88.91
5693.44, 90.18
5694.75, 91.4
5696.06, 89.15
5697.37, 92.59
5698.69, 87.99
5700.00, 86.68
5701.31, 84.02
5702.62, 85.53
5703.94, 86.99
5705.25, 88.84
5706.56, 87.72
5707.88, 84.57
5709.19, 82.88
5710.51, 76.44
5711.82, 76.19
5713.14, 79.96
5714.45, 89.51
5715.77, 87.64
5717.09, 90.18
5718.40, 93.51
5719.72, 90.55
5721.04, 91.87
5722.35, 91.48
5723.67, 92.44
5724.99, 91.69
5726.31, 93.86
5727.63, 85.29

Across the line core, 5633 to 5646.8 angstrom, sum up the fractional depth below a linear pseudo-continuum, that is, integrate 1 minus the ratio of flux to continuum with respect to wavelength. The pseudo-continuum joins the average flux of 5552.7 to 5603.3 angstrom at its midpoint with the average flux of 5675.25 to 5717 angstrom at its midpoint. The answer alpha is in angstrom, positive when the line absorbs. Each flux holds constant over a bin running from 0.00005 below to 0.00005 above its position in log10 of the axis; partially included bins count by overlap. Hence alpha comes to -0.4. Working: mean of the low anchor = 85.3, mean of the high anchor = 87.2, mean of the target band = 88.7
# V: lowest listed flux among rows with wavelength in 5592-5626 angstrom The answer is 68.74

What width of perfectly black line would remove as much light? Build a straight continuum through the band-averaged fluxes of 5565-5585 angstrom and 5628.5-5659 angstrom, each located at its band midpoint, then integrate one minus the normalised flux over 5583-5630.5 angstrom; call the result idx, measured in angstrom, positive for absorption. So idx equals 1.2 angstrom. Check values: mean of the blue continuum 85.6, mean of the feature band 84.9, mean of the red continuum 88.8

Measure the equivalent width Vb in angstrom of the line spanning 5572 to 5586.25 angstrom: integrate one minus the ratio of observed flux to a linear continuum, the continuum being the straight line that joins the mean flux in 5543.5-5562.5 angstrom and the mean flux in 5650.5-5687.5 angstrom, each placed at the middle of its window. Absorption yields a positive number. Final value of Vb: 0.5 angstrom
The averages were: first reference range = 89.6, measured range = 86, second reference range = 88.5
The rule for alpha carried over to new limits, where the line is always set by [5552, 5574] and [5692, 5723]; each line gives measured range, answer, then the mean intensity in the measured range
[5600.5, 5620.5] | 0.3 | 85.9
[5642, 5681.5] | -0.6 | 88.5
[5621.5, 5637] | -0.1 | 87.9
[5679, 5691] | -0.2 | 88.7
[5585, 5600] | 0.9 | 82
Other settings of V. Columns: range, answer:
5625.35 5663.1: 76.31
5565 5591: 71.43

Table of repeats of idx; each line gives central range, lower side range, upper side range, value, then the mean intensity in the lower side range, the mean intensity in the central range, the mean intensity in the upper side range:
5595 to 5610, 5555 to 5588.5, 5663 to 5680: 0.15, 86.1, 86.2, 89.3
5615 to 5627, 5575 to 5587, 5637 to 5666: 0.49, 86.7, 83.7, 87.7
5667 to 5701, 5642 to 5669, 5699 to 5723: -0.78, 88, 89.2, 86.4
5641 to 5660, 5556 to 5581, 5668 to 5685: 0.19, 86.6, 87.9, 89.5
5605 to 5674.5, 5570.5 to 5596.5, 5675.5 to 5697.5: -1.04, 83.4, 87.8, 89.2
